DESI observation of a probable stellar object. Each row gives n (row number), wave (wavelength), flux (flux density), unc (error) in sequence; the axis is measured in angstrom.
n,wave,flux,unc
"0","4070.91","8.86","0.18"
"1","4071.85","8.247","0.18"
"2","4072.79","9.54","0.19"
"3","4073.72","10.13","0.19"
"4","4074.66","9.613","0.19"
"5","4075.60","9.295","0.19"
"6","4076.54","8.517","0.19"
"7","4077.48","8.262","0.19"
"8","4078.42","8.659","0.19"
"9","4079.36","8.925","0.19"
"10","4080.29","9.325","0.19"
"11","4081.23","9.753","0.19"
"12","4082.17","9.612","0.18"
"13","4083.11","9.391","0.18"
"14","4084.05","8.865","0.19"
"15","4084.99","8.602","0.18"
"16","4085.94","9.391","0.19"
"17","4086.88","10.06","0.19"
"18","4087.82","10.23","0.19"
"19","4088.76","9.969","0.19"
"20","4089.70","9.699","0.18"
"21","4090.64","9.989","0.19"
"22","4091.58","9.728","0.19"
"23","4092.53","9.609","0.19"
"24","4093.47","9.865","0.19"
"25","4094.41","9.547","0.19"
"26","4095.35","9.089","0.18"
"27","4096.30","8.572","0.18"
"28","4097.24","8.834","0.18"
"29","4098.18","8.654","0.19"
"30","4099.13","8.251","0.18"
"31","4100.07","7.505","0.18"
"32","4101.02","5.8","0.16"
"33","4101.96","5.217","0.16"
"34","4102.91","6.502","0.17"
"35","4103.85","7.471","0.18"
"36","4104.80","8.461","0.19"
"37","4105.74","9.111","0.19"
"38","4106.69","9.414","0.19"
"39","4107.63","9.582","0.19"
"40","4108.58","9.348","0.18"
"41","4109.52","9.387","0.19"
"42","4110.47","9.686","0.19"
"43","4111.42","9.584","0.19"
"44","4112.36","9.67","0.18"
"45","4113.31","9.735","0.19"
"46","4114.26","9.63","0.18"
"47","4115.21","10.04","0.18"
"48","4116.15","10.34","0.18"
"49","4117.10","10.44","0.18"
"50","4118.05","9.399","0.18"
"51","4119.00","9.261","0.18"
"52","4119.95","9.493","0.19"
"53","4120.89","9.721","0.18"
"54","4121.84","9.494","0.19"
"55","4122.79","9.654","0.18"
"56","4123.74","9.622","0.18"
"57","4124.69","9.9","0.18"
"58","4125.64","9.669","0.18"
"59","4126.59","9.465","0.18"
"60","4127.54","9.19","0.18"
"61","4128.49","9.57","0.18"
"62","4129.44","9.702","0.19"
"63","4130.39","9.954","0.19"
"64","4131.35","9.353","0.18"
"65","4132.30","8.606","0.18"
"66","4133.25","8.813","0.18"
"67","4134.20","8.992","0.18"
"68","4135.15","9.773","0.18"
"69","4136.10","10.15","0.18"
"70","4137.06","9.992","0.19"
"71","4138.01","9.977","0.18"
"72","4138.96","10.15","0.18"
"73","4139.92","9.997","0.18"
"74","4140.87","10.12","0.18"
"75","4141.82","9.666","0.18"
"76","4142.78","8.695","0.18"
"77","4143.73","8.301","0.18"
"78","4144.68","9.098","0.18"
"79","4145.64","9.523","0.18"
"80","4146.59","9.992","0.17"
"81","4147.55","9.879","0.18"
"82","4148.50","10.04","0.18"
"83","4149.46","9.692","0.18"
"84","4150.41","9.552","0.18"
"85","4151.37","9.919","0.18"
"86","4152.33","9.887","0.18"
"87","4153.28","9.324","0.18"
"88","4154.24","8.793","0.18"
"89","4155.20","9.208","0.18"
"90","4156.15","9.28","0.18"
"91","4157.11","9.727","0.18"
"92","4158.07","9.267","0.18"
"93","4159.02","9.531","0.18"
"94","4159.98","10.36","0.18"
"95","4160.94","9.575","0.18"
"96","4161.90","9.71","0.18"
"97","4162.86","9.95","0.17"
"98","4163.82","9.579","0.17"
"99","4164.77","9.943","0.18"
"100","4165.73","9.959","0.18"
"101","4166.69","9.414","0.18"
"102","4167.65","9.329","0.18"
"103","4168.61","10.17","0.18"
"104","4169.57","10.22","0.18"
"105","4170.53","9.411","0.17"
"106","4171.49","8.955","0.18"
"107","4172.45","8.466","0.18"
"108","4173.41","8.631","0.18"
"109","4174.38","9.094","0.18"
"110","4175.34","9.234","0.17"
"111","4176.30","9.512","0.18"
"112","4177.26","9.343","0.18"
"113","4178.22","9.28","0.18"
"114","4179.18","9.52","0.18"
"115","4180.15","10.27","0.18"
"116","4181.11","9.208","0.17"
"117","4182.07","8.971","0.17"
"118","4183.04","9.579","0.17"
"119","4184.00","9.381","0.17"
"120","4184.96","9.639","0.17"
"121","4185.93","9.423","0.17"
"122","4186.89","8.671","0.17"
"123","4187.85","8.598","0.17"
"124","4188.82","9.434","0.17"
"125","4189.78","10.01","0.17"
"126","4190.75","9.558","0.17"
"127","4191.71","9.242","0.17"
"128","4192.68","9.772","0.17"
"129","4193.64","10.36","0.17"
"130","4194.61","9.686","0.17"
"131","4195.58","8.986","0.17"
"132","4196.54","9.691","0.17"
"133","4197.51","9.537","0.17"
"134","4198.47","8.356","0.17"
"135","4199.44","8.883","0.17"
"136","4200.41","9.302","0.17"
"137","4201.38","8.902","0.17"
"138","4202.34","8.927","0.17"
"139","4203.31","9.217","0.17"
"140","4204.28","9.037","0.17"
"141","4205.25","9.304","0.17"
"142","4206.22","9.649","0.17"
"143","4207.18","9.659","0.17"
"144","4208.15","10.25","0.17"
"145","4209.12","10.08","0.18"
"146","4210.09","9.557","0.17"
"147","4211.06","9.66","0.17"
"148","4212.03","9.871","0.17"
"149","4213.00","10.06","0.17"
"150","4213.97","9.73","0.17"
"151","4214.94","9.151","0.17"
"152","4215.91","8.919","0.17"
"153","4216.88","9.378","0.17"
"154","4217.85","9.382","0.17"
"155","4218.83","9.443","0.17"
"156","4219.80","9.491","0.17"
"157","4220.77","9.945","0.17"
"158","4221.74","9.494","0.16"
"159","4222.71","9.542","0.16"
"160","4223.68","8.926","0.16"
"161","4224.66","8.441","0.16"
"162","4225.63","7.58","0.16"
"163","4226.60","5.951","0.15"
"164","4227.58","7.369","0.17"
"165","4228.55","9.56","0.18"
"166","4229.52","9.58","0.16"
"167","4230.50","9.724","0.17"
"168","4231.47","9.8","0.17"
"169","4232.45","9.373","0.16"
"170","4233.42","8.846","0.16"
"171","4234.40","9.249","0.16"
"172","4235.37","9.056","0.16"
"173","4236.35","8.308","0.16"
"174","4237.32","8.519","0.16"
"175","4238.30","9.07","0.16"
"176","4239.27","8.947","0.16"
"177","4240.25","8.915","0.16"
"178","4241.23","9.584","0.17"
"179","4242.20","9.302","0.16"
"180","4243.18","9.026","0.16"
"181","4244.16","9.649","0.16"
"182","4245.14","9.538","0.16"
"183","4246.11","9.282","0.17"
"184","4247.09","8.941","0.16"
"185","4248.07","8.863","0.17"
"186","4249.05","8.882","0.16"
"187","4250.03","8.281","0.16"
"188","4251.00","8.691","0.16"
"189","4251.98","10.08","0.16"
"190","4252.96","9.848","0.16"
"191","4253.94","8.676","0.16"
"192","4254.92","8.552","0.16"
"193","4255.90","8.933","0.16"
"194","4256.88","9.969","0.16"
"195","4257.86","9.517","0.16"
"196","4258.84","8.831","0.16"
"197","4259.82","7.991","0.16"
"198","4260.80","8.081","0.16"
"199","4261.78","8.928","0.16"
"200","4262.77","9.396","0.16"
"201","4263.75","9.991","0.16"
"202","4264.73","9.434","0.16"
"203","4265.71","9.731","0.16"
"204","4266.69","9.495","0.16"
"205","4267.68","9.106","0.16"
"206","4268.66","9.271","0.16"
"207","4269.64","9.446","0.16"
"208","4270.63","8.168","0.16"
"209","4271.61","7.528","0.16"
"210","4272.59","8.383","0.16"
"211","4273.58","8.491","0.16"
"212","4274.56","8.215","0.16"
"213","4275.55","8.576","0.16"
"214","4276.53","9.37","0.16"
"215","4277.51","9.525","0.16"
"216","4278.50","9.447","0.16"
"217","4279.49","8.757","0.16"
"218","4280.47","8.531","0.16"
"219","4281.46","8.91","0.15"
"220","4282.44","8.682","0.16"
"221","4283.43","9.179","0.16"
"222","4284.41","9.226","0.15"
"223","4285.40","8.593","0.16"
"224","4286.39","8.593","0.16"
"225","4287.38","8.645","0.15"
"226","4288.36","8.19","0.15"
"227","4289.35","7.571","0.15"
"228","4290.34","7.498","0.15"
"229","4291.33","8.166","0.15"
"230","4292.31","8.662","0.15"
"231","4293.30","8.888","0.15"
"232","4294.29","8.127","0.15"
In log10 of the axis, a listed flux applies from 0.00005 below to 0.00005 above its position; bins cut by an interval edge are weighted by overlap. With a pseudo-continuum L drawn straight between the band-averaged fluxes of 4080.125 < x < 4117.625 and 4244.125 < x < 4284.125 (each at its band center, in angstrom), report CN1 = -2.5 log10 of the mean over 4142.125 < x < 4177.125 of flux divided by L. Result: -0.05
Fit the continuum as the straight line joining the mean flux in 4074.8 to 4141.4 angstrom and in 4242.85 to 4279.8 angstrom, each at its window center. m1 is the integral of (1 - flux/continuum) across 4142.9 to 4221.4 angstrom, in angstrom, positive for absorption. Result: -2.8 angstrom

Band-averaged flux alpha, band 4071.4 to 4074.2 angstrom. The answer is 9.33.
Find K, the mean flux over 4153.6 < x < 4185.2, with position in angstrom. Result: 9.47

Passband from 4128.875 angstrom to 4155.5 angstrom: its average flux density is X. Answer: 9.54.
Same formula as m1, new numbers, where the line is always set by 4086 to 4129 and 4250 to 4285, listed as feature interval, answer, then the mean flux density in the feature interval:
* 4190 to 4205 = -0.38 angstrom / 9.31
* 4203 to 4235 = -0.70 angstrom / 9.25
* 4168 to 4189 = -0.50 angstrom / 9.31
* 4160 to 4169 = -0.64 angstrom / 9.76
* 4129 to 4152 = -1.09 angstrom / 9.58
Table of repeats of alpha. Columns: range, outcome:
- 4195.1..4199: 9.15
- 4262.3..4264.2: 9.7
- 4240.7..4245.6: 9.4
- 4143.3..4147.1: 9.24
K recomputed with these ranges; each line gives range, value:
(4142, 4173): 9.52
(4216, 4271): 9.06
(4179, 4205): 9.33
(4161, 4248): 9.3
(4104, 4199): 9.51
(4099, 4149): 9.26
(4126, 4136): 9.38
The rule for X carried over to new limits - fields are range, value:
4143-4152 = 9.54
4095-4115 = 8.56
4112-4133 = 9.62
